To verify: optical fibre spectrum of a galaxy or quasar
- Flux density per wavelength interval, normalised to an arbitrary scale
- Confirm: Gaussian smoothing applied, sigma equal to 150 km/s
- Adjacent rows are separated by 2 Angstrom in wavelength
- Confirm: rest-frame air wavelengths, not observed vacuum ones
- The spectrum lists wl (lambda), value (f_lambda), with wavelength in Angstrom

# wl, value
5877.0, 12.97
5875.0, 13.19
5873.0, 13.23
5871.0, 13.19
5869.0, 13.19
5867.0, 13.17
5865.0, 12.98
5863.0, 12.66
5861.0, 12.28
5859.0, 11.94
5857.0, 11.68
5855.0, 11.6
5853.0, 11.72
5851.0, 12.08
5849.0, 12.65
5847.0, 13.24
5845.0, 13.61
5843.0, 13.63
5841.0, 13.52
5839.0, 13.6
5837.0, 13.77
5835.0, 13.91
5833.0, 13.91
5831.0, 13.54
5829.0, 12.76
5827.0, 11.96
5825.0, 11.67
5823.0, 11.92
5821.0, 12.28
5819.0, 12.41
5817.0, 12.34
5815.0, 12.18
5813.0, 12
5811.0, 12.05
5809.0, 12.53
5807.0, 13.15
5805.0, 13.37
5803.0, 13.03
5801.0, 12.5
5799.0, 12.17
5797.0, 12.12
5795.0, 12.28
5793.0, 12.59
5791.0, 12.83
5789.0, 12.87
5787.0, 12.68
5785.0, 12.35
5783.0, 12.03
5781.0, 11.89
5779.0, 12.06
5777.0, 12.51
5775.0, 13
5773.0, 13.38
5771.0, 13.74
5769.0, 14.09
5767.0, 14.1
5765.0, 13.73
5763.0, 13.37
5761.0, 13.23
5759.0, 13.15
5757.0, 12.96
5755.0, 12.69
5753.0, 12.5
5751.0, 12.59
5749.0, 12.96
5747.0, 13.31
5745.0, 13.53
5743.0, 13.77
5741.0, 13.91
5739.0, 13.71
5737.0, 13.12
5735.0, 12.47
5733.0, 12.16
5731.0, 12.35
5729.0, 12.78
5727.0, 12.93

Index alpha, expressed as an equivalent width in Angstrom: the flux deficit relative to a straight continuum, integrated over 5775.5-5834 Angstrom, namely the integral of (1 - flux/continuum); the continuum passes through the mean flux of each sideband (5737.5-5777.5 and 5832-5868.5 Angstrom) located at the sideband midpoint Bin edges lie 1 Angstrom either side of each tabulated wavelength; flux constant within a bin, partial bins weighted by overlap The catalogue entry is 2.74 Angstrom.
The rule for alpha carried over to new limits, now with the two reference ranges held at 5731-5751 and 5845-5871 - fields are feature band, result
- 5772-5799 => 0.8 Angstrom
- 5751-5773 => -0.5 Angstrom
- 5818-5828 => 0.5 Angstrom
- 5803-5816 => 0.2 Angstrom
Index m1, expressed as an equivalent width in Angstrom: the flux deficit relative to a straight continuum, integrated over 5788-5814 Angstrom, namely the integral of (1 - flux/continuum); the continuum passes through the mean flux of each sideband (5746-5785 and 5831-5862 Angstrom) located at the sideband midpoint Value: 0.8 Angstrom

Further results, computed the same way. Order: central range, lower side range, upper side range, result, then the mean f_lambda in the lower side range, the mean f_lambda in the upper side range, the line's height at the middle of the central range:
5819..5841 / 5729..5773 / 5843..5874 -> -0.2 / 13.2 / 12.6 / 12.8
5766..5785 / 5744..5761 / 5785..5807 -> -0.2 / 13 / 12.7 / 12.8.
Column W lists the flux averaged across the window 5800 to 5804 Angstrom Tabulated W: 12.8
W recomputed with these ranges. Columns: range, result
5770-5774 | 13.6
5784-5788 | 12.5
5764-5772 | 13.9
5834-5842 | 13.7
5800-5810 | 12.9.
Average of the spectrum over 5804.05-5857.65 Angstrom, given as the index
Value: 12.7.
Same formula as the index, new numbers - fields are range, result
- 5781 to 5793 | 12.5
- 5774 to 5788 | 12.4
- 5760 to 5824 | 12.7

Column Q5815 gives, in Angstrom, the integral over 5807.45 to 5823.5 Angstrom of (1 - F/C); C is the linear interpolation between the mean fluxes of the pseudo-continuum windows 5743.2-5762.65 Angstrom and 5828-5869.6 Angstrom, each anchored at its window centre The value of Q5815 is 0.88 Angstrom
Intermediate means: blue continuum 13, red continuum 12.9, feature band 12.3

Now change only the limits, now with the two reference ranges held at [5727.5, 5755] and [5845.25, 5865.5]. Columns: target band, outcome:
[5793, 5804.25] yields 0.2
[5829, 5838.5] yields -0.9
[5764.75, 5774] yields -0.7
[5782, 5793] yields 0.1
